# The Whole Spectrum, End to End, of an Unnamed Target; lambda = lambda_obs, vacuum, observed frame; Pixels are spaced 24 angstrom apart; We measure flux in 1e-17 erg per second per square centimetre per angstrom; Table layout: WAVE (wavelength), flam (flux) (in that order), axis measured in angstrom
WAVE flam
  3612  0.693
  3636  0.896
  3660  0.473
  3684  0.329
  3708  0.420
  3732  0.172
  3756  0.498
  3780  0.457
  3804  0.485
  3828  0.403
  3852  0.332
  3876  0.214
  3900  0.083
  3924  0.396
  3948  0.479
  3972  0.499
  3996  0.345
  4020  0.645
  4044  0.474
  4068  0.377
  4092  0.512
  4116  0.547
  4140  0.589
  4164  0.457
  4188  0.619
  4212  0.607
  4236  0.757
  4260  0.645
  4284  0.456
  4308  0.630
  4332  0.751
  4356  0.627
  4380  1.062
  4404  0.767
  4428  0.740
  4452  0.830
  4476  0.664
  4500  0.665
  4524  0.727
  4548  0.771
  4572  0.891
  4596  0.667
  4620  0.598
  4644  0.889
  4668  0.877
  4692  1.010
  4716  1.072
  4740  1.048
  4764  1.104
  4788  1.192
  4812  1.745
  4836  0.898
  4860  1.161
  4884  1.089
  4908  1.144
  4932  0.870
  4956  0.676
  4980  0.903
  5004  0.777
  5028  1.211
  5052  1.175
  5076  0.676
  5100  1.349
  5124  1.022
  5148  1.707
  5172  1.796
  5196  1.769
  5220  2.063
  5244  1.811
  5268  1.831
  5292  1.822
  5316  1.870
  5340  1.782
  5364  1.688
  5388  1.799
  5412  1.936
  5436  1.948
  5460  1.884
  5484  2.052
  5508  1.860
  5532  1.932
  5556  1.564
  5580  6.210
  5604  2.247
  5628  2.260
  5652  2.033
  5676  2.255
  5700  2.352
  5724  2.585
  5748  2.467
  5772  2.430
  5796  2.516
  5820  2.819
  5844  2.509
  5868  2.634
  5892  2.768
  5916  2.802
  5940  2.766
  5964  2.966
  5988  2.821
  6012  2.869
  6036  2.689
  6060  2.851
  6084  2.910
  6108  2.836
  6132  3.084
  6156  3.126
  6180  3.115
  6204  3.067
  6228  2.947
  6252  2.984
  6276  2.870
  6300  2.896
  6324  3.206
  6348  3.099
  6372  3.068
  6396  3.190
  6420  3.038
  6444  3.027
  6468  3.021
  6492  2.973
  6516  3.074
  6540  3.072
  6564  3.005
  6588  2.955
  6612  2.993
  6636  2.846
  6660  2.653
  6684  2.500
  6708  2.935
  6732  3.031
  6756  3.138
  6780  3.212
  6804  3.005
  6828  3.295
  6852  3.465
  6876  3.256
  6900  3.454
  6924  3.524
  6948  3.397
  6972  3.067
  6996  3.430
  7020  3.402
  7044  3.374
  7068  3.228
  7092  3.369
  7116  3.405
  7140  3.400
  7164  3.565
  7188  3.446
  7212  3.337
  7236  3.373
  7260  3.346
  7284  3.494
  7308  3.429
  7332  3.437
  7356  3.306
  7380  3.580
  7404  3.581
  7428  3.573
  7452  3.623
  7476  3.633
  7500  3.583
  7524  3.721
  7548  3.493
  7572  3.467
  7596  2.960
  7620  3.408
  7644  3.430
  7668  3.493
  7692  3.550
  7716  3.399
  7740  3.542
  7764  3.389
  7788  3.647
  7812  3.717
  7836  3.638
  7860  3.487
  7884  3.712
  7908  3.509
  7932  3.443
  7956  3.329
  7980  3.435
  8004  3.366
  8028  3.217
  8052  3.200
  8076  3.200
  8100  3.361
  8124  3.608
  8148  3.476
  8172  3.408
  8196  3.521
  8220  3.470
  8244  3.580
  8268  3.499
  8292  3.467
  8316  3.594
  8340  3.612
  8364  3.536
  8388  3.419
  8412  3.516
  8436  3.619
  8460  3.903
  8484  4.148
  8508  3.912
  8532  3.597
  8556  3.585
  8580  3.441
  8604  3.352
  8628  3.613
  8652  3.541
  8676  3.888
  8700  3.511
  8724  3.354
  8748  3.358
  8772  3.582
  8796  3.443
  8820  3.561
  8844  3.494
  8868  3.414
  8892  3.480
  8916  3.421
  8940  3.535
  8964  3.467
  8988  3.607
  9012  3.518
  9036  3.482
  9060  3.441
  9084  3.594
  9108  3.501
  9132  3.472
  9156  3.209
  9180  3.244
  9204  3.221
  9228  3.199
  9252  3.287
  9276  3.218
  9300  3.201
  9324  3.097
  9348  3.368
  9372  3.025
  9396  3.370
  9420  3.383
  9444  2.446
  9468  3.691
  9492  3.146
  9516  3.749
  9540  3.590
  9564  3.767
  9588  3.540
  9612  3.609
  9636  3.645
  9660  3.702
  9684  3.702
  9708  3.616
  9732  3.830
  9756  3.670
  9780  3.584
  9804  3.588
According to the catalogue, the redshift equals 0.29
